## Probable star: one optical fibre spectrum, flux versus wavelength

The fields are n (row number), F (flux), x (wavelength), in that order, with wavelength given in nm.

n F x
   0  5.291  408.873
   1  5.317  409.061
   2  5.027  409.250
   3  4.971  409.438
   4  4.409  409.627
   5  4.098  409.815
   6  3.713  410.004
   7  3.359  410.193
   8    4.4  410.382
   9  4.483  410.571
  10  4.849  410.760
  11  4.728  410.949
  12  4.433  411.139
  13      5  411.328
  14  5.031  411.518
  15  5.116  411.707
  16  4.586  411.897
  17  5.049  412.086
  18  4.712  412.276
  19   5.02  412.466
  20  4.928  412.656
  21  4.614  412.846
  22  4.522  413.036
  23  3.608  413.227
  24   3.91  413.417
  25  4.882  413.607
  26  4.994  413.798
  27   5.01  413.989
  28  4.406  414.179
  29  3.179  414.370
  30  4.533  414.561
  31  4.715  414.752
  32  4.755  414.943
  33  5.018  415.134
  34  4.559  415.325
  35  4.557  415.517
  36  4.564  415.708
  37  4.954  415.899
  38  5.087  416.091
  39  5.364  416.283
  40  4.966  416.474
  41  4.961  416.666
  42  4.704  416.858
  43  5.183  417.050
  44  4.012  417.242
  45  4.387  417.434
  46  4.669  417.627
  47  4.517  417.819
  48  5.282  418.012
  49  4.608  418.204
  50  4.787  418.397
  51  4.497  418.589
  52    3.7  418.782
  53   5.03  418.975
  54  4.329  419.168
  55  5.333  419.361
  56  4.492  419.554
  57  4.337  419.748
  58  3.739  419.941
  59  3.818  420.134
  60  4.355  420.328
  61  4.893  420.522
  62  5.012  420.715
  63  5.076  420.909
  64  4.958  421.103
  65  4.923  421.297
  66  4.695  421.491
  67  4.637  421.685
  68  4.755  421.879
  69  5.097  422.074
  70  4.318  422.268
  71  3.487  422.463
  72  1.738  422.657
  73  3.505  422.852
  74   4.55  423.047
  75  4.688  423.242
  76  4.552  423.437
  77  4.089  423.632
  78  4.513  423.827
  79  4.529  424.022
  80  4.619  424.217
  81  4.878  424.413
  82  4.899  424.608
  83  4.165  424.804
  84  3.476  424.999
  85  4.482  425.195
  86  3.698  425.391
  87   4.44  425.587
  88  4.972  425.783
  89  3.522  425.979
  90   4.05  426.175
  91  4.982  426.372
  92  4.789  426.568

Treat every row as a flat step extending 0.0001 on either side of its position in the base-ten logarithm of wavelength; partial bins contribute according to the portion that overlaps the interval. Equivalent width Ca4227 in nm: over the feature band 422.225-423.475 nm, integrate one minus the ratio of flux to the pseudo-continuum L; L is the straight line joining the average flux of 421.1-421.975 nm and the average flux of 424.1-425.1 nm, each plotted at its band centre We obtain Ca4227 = 0.226 nm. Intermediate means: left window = 4.78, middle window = 3.78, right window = 4.41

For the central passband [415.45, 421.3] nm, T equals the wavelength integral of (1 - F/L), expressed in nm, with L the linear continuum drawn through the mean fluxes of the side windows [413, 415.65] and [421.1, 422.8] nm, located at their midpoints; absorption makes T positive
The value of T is -0.45 nm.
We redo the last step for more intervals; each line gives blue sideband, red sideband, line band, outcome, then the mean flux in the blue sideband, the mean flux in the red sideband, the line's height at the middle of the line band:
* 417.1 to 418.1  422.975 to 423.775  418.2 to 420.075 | 0.04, 4.59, 4.47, 4.56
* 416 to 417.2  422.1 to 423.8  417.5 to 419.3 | 0.03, 5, 3.94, 4.7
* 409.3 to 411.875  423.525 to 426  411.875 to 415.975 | -0.10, 4.52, 4.36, 4.48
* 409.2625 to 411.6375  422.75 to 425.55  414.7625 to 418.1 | -0.28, 4.48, 4.33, 4.42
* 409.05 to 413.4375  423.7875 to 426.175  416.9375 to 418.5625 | -0.08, 4.58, 4.33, 4.46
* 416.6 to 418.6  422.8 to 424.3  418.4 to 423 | 0.16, 4.7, 4.41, 4.55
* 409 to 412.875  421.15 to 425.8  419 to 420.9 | -0.05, 4.65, 4.32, 4.41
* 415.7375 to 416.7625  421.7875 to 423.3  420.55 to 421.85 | -0.20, 5.03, 3.99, 4.22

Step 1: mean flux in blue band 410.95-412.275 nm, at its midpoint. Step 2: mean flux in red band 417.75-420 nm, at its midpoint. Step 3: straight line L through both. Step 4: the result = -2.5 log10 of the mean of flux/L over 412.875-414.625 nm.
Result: 0.10 mag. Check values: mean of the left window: 4.85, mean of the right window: 4.57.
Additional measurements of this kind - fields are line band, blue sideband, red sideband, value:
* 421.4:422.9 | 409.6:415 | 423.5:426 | 0.090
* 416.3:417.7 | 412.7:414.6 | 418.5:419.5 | -0.056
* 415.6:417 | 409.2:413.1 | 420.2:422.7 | -0.088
